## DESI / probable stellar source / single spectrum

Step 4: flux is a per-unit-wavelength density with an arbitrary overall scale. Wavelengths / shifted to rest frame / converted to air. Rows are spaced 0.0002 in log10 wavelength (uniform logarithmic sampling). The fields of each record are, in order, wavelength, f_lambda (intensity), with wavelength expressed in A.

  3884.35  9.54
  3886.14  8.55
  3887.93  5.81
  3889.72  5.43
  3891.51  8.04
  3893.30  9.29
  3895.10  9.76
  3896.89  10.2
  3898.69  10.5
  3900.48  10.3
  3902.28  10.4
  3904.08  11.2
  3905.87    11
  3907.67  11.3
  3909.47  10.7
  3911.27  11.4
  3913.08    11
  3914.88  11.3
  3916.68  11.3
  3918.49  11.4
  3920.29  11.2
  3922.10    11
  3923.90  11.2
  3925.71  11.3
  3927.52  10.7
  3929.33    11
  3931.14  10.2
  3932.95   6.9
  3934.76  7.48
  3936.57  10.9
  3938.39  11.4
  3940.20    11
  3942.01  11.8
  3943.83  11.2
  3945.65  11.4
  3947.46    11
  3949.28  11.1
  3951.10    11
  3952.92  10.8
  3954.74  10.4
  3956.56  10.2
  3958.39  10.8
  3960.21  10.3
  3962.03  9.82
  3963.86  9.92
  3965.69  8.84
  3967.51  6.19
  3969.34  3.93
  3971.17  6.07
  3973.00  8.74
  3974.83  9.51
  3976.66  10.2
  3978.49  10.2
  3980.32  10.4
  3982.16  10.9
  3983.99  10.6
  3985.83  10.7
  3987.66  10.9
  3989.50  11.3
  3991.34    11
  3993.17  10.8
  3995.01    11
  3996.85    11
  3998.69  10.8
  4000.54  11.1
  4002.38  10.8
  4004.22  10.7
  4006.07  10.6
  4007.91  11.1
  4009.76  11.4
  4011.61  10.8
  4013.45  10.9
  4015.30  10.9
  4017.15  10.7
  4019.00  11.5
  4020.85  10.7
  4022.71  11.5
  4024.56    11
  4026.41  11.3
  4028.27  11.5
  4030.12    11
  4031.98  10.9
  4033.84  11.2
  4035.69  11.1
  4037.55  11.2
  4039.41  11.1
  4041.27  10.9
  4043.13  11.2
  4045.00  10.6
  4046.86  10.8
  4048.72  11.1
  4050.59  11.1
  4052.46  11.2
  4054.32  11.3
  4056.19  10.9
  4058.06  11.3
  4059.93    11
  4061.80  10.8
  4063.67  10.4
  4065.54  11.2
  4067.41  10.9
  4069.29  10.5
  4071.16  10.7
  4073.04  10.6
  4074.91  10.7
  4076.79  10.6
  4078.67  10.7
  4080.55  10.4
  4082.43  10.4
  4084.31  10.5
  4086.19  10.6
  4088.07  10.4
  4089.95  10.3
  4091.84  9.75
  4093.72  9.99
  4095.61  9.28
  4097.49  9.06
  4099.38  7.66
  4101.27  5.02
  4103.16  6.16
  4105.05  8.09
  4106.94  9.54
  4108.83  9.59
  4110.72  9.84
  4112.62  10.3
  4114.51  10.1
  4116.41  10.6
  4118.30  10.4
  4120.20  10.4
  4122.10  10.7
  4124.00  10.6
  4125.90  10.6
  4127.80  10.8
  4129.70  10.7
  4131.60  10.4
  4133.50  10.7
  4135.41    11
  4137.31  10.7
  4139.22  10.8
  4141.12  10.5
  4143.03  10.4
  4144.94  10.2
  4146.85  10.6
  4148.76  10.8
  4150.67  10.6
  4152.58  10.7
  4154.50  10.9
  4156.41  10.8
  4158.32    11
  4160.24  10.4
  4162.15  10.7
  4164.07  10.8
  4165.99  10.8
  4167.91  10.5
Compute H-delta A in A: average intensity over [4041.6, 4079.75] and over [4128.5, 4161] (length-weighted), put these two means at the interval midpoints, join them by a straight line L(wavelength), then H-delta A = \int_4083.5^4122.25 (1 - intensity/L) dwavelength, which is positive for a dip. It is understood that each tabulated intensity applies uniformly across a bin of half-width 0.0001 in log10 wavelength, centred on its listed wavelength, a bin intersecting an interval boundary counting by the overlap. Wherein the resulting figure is 4.88 A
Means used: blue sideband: 10.9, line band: 9.41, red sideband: 10.7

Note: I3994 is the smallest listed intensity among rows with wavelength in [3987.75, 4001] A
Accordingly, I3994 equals 10.8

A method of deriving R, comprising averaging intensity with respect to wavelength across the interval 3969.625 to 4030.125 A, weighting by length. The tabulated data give 10.6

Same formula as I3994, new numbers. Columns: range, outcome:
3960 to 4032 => 3.93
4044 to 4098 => 9.06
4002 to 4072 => 10.4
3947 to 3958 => 10.2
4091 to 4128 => 5.02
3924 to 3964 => 6.9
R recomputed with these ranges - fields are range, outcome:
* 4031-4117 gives 10.2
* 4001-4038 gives 11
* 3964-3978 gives 7.84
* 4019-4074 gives 11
